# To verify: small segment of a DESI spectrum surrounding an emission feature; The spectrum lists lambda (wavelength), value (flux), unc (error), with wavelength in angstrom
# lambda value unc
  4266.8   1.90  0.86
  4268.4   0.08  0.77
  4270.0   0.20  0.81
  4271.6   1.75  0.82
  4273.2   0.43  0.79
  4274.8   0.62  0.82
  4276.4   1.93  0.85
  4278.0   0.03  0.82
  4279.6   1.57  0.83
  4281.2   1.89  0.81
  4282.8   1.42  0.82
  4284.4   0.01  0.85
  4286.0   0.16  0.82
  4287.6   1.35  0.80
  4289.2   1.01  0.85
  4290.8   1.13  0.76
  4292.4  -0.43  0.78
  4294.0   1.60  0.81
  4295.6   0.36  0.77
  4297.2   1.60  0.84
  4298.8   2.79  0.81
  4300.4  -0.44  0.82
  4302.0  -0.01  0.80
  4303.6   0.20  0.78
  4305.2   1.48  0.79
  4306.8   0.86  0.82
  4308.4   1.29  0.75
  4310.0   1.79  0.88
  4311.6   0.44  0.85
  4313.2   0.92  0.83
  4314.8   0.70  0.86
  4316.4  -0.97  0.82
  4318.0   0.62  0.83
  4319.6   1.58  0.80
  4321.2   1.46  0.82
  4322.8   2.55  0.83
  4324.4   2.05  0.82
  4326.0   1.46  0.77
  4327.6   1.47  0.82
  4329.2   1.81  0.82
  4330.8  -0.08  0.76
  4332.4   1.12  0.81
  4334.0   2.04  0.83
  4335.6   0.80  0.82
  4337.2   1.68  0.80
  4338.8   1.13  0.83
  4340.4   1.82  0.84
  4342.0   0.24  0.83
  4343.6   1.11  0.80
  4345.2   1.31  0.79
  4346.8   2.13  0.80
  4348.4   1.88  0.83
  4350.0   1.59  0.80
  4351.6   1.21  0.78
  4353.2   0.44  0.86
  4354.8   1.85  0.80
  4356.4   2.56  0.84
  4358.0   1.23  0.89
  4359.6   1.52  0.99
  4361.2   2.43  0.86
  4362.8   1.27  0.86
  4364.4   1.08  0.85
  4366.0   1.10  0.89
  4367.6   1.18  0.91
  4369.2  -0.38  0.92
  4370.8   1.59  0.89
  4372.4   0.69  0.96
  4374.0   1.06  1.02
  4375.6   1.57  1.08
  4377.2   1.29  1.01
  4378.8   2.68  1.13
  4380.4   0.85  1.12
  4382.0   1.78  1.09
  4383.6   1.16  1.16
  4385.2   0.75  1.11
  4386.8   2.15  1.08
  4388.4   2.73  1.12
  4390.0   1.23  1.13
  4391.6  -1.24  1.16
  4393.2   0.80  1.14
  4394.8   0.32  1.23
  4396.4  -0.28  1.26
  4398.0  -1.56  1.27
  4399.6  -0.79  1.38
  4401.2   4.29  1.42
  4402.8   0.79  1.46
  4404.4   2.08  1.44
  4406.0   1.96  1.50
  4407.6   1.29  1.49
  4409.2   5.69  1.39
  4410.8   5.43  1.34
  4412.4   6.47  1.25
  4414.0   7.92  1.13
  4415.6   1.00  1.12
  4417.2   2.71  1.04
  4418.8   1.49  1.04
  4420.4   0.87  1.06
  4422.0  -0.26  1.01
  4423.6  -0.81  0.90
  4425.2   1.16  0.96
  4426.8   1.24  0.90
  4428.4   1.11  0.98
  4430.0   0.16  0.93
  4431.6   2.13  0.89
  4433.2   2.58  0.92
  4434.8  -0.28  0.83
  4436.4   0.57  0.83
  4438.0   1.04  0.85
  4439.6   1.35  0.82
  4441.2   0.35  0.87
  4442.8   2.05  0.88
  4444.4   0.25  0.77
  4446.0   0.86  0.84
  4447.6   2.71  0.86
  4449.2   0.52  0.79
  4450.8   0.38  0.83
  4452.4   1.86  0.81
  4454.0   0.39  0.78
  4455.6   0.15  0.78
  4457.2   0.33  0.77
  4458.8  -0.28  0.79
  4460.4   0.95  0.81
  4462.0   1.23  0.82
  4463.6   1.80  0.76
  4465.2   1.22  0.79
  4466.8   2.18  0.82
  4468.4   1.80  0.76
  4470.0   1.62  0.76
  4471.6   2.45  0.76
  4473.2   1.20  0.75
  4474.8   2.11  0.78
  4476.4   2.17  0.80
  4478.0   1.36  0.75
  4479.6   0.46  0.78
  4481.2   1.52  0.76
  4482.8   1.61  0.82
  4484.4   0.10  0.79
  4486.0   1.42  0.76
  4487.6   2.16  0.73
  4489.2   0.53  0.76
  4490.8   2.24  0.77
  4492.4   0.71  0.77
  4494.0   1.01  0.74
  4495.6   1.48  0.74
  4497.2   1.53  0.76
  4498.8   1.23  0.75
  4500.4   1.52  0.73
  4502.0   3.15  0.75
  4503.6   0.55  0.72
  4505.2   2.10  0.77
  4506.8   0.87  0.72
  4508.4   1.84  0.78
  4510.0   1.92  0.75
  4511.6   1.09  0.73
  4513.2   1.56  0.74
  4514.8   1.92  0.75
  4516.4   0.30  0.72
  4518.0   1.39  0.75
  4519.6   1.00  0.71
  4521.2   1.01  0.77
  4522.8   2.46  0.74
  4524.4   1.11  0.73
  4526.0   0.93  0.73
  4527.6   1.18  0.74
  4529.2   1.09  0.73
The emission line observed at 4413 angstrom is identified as [O II]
